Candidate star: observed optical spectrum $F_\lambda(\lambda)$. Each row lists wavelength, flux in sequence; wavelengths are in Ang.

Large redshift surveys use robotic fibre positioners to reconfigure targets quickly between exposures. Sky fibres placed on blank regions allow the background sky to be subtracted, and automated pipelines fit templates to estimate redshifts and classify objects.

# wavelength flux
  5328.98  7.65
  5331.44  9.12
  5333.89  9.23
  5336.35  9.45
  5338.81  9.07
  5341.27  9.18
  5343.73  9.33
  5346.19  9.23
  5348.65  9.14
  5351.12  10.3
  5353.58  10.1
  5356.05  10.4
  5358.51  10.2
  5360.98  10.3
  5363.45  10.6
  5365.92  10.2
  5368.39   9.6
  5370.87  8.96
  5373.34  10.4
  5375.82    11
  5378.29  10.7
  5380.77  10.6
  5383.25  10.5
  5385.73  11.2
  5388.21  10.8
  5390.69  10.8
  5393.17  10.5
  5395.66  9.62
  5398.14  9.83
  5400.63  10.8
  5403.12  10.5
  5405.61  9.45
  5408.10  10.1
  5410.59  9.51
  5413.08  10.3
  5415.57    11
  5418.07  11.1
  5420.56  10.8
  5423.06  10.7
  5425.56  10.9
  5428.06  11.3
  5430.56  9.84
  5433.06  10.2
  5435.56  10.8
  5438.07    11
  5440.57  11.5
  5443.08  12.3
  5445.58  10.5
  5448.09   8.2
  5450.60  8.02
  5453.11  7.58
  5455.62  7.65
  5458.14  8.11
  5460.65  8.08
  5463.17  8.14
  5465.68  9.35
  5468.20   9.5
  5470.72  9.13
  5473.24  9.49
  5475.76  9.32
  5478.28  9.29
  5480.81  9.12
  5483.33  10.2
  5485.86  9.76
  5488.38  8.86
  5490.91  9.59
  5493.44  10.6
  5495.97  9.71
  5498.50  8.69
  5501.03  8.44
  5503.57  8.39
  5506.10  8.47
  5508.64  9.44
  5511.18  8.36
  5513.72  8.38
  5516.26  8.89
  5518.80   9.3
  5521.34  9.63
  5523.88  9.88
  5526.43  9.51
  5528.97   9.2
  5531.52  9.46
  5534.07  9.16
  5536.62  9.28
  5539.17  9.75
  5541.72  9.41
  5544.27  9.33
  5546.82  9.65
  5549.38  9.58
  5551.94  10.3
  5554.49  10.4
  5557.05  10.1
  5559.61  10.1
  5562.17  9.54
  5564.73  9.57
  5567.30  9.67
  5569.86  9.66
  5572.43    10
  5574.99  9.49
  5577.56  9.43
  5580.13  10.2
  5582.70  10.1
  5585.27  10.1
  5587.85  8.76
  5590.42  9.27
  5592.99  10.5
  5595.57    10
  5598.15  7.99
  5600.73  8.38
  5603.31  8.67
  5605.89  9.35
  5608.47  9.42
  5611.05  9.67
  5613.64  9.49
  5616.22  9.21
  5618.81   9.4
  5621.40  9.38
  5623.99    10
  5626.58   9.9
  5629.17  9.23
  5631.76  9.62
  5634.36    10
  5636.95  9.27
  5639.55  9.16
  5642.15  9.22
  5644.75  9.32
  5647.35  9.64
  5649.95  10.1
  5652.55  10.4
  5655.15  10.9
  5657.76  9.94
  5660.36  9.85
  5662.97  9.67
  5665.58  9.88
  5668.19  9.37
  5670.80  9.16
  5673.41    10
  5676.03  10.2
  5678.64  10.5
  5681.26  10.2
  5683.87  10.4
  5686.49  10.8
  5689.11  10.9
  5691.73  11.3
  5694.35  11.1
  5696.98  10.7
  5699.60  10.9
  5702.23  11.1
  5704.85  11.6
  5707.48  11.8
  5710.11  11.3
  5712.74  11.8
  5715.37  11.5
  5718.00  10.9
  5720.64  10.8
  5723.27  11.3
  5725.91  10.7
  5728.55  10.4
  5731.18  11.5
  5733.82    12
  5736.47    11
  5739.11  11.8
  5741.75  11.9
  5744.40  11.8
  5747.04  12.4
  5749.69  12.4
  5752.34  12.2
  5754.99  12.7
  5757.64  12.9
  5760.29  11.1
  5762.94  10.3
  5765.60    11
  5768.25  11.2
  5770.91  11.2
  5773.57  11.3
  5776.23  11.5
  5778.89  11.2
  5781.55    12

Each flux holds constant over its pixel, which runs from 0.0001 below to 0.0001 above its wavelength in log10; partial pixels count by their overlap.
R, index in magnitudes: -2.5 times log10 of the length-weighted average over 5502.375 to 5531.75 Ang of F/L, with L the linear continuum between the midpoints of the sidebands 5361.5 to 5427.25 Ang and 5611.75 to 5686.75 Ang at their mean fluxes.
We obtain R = 0.118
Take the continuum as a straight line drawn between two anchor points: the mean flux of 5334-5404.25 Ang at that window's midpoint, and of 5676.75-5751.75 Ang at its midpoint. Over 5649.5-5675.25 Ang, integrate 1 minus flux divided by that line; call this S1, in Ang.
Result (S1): 2.7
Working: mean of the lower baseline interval 10.1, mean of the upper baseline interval 11.2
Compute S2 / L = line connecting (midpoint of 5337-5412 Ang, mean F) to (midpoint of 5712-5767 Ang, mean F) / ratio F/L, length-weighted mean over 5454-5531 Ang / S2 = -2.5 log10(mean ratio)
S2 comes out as 0.16 mag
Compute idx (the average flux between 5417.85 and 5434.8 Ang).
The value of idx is 10.7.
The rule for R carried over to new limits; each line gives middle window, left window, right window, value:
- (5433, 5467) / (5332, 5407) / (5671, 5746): 0.10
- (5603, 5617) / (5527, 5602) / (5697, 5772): 0.08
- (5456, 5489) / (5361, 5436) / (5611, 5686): 0.13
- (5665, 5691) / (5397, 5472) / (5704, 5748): 0.10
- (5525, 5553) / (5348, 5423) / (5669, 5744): 0.12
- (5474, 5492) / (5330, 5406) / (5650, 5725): 0.09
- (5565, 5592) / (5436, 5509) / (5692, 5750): 0.05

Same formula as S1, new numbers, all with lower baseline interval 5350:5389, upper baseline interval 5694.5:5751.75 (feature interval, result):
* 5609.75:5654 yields 6.2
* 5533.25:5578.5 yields 5.1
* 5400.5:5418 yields 0.4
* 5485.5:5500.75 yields 1.8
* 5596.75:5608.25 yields 2.5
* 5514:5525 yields 1.5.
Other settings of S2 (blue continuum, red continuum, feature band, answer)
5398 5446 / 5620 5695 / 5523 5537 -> 0.102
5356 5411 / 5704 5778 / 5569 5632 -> 0.164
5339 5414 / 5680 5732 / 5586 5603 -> 0.173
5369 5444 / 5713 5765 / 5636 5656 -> 0.160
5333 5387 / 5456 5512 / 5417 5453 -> -0.107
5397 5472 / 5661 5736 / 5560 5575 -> 0.068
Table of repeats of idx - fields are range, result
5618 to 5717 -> 10.3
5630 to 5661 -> 9.78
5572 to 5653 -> 9.51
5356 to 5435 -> 10.4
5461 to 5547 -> 9.24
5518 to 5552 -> 9.51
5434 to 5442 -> 11.1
